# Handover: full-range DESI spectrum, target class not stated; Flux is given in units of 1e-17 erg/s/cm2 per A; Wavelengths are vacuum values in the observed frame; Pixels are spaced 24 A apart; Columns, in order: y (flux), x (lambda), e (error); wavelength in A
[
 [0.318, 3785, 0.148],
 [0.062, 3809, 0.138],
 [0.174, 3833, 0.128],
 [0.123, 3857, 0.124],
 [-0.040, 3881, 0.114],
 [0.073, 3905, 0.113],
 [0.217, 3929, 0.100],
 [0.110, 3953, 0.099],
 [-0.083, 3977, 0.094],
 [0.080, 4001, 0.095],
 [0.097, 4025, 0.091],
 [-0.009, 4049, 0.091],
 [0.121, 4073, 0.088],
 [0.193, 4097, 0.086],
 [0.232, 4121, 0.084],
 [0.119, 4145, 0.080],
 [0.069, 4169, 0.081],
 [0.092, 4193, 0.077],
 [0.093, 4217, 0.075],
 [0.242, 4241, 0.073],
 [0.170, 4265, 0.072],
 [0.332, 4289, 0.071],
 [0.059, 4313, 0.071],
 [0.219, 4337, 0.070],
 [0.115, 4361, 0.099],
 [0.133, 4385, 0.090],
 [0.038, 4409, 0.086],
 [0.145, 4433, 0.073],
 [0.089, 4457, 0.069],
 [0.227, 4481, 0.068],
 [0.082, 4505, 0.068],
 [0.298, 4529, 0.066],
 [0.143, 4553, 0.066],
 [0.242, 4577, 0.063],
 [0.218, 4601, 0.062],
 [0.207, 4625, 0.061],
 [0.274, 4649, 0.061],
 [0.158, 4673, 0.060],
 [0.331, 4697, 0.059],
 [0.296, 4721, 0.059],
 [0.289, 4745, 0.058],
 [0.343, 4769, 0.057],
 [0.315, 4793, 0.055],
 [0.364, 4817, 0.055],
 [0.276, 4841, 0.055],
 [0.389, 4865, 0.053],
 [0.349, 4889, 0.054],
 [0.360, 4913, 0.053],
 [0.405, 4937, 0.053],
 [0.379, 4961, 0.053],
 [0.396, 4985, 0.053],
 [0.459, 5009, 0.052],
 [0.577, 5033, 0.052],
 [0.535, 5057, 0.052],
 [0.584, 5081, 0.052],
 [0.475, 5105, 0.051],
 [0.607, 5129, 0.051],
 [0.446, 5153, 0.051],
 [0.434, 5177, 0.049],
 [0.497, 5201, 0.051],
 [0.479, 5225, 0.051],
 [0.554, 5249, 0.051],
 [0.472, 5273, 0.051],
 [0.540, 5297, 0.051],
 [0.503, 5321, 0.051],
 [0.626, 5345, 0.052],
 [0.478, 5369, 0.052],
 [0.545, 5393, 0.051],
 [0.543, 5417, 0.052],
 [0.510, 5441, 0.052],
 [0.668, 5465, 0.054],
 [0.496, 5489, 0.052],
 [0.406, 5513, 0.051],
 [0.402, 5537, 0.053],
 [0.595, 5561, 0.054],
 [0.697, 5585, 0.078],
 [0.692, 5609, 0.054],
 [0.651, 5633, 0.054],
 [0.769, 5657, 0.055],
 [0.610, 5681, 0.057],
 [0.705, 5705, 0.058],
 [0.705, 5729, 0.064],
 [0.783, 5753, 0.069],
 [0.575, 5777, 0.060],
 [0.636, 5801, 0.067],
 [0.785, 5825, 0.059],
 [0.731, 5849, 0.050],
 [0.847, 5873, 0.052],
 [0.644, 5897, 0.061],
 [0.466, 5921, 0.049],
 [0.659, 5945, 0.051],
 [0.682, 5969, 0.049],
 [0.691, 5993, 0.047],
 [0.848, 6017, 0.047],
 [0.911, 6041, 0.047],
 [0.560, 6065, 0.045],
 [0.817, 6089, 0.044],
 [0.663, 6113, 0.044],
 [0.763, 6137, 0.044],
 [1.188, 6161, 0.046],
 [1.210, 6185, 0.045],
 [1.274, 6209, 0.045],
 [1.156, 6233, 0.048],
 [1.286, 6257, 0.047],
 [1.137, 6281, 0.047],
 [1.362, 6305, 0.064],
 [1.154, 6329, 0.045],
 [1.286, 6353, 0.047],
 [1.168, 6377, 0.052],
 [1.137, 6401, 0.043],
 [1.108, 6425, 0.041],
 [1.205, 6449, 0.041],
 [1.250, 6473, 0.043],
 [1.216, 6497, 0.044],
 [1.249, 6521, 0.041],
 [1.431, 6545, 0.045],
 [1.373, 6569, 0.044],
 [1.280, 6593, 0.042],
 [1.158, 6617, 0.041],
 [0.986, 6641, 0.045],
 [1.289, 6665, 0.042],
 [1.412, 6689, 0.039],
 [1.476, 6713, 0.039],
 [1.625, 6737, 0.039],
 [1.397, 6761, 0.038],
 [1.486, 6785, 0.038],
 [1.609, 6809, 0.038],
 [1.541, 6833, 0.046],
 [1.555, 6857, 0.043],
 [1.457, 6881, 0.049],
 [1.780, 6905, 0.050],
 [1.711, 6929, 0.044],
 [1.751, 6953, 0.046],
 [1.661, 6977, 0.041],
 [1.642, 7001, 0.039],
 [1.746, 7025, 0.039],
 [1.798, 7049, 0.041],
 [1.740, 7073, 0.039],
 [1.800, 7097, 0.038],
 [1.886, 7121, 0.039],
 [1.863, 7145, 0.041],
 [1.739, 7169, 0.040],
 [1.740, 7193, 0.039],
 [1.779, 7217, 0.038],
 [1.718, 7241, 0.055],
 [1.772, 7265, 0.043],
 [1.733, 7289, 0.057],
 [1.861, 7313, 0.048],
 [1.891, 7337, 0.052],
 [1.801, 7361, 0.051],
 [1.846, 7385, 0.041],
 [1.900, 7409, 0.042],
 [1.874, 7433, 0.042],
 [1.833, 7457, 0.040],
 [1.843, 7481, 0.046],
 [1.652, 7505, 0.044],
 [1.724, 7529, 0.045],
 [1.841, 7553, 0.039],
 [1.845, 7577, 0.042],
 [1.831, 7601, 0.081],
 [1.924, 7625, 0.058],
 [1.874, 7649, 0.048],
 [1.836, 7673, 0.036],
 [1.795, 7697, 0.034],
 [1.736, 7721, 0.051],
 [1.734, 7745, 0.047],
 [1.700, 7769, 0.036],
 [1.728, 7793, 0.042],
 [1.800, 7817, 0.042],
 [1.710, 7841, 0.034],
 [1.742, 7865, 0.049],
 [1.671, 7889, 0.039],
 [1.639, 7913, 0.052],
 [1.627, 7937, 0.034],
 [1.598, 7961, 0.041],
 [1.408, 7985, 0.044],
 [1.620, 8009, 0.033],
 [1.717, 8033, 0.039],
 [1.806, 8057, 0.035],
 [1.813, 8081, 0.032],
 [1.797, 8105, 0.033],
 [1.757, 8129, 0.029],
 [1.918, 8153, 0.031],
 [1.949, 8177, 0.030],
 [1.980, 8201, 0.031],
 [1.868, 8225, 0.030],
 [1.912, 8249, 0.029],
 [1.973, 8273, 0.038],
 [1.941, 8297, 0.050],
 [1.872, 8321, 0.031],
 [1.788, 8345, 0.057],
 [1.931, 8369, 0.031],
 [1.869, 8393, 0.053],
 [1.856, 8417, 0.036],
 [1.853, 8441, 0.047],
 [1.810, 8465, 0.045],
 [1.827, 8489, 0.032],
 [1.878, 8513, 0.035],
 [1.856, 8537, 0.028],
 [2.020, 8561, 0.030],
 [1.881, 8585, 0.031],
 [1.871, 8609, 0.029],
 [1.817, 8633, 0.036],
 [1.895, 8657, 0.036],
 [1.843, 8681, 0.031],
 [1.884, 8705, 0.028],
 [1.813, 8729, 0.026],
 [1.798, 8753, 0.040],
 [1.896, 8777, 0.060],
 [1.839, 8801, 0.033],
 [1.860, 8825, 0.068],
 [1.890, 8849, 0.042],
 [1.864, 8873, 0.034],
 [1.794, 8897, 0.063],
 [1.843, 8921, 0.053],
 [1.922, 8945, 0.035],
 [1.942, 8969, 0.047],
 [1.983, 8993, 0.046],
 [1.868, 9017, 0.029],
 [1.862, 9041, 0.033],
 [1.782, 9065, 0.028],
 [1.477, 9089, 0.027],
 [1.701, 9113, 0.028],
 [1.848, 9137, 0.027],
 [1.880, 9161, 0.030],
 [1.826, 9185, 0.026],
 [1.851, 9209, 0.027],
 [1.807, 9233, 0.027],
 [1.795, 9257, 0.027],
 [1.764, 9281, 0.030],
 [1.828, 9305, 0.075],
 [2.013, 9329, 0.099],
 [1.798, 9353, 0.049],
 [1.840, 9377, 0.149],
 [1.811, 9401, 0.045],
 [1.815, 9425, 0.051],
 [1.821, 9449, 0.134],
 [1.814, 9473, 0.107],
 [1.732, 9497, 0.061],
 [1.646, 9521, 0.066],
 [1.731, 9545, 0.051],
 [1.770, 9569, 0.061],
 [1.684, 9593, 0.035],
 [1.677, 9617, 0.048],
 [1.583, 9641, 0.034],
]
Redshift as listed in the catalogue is 0.543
